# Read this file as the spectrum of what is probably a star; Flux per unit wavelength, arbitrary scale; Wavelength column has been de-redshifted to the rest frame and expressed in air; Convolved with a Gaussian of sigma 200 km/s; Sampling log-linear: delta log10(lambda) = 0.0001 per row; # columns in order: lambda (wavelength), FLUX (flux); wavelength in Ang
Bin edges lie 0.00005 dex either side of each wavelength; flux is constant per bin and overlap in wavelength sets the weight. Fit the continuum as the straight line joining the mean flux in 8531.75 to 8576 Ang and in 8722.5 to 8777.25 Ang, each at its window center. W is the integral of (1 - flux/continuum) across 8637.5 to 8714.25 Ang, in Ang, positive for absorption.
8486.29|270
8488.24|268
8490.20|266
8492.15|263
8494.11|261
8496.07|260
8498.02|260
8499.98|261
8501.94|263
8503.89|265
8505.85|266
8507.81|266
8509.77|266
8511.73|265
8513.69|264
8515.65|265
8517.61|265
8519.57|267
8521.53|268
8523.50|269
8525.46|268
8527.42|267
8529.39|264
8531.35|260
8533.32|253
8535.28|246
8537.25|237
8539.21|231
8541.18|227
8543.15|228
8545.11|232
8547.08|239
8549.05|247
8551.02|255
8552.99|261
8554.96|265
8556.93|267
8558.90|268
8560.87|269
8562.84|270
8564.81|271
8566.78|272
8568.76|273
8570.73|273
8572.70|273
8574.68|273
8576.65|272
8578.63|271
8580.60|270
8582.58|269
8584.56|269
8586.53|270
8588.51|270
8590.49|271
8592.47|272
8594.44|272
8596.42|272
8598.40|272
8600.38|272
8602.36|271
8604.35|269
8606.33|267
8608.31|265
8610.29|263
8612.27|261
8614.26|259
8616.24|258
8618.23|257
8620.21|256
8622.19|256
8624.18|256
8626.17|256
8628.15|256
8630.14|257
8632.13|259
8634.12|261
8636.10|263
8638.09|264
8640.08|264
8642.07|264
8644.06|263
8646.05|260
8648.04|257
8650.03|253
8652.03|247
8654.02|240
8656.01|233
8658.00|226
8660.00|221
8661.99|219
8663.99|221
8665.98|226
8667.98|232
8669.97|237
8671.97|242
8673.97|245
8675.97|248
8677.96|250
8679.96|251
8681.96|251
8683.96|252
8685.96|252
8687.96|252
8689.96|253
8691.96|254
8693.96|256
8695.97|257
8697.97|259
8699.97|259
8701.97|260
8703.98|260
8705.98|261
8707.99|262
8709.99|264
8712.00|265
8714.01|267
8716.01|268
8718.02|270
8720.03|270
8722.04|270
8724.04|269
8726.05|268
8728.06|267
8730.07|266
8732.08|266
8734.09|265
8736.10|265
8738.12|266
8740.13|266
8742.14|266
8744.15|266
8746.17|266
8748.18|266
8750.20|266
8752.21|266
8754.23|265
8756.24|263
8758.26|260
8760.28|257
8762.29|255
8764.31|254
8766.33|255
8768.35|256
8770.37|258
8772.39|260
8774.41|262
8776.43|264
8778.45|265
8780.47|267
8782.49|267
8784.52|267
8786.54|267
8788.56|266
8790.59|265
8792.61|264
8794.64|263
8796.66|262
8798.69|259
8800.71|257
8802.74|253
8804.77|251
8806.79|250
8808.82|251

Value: 3.2 Ang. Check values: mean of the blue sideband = 256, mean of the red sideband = 263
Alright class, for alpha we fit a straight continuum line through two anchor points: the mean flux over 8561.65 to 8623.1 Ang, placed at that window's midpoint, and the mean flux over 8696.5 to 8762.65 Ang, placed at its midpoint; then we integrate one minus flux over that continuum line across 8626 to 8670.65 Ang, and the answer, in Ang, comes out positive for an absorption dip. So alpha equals 3.33 Ang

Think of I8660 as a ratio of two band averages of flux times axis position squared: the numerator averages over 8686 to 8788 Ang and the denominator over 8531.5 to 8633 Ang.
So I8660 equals 1.04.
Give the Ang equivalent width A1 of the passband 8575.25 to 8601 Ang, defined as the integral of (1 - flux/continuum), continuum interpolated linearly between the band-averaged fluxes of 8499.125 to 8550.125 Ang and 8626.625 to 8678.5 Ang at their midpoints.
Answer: -2.0 Ang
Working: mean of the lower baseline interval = 256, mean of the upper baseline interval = 247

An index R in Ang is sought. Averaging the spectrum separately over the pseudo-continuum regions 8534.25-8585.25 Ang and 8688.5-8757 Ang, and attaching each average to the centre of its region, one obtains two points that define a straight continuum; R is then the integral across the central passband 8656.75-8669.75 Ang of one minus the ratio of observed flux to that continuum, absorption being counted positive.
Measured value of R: 1.8 Ang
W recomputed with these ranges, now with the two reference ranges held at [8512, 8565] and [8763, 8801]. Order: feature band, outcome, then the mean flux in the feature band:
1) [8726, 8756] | -0.6 Ang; 266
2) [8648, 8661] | 1.0 Ang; 238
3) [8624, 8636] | 0.0 Ang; 258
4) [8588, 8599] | -0.6 Ang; 272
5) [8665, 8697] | 1.5 Ang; 247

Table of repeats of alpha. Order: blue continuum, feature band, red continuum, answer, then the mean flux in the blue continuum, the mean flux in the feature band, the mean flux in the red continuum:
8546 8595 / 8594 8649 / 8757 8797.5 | 0.71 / 267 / 262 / 262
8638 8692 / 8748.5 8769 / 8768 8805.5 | -0.15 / 245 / 260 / 262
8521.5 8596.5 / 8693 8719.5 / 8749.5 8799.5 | -0.04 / 261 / 262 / 262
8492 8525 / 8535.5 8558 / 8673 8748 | 1.63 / 264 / 245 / 261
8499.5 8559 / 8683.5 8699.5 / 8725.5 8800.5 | 0.41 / 257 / 255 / 263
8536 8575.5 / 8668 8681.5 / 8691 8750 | 0.89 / 256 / 245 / 264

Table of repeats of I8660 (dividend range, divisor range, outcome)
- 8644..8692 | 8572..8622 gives 0.92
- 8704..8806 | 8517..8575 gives 1.07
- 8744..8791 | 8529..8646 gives 1.05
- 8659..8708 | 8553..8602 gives 0.94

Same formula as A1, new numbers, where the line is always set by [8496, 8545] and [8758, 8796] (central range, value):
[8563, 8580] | -0.90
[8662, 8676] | 1.41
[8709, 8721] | -0.30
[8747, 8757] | -0.15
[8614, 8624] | 0.08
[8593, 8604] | -0.54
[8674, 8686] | 0.46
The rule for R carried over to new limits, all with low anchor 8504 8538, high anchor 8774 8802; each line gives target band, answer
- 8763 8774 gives 0.3 Ang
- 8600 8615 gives -0.2 Ang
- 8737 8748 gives -0.1 Ang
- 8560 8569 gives -0.3 Ang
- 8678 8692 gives 0.6 Ang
